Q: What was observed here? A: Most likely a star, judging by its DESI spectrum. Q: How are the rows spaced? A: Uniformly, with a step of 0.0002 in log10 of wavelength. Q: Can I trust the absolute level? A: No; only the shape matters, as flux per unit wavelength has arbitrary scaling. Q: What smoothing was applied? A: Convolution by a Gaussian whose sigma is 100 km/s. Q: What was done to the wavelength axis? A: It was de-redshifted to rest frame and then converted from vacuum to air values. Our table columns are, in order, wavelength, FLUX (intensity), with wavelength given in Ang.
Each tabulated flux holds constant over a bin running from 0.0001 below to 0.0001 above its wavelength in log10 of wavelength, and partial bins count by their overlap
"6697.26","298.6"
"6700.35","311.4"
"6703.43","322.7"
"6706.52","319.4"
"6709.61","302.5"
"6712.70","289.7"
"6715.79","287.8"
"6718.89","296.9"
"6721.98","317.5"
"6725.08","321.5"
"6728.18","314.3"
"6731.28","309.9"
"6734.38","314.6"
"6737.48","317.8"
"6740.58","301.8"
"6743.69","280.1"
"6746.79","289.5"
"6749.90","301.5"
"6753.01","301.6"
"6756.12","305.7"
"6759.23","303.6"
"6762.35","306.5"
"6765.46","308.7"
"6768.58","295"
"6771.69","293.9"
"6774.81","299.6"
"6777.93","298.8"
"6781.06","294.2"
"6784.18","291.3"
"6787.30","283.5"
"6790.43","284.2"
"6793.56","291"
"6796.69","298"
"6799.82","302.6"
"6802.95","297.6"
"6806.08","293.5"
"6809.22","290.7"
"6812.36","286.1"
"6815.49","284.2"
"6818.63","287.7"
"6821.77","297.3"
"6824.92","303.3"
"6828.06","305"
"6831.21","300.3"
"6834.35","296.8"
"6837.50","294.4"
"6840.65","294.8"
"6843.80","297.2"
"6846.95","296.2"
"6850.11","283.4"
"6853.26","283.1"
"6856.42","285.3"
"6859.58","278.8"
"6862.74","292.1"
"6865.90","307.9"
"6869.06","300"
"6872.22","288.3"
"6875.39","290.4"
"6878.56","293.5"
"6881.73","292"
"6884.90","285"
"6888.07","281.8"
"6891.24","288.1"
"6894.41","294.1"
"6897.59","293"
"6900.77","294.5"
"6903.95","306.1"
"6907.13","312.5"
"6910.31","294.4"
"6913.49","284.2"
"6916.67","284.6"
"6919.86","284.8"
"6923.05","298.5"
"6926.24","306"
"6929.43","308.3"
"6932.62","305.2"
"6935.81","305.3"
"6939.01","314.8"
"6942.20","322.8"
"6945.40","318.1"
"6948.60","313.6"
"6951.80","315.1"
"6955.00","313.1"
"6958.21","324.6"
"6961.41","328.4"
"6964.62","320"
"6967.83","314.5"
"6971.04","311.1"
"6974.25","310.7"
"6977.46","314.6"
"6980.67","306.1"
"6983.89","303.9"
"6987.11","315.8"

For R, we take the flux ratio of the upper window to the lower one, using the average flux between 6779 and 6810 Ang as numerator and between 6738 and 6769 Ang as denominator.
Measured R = 1.0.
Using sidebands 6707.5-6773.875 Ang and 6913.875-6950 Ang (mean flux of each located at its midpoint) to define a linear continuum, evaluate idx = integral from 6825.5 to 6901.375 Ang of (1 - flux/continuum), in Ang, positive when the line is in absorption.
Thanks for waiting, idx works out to 2.9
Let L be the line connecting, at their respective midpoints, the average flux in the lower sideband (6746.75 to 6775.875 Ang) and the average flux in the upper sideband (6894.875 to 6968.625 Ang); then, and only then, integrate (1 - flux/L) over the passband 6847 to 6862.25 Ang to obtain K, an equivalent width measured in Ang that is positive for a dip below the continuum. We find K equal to 1.0 Ang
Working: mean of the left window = 301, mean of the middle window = 285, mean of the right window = 307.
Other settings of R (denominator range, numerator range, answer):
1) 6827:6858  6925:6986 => 1.07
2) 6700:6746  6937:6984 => 1.03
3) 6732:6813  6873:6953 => 1.01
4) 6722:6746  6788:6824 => 0.95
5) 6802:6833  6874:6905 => 0.99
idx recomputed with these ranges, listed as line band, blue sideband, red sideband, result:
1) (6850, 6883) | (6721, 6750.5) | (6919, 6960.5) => 2.0 Ang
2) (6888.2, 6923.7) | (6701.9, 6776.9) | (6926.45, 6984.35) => 2.1 Ang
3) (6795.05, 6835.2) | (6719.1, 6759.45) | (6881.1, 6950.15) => 1.0 Ang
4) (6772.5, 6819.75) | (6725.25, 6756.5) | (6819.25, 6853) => 1.2 Ang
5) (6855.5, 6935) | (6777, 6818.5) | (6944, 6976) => 3.3 Ang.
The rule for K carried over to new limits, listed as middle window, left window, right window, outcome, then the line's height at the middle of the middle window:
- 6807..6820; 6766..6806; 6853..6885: 0.26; 293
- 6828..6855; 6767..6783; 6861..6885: 0.07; 295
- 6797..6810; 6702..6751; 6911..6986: 0.43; 307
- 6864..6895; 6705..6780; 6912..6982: 1.54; 307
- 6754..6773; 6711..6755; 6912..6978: 0.11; 304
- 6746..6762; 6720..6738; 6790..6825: 0.35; 308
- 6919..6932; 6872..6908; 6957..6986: 0.08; 302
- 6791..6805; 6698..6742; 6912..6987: 0.58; 309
